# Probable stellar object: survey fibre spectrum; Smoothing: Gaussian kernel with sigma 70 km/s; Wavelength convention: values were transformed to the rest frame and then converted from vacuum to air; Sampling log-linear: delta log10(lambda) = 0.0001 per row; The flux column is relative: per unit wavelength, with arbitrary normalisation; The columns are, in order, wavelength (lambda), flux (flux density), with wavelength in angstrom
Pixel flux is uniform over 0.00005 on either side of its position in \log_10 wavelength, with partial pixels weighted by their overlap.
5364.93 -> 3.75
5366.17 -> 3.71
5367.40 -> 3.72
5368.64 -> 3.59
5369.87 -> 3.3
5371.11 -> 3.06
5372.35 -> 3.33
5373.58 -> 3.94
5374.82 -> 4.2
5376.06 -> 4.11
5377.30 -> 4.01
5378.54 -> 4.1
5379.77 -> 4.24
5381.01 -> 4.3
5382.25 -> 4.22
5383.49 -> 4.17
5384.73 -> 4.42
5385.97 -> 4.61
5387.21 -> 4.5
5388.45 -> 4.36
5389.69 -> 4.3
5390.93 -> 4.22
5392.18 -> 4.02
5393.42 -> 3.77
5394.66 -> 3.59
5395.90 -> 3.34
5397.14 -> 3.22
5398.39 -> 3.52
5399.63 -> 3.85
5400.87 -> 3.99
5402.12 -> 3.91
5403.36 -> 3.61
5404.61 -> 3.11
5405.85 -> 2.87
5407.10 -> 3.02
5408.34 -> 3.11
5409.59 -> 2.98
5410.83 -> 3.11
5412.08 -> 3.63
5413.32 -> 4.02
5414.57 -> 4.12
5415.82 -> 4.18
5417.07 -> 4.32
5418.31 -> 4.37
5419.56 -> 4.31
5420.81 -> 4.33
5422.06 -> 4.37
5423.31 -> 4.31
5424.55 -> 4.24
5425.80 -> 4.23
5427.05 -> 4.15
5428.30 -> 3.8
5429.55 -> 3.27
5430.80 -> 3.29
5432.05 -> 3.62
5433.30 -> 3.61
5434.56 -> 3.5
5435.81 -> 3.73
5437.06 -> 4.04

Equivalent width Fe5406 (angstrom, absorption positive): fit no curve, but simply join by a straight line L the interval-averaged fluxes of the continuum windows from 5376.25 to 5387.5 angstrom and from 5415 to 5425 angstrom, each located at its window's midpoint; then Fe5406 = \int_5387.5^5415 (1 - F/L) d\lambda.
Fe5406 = 4.2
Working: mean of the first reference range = 4.27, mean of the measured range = 3.63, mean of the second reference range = 4.3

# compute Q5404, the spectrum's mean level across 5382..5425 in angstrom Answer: 3.88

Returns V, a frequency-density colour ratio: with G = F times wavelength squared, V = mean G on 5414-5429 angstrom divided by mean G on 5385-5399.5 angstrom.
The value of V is 1.08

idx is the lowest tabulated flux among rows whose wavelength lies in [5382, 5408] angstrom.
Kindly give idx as 2.87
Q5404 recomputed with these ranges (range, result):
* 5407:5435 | 3.84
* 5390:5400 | 3.71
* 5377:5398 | 4.08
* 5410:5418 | 3.89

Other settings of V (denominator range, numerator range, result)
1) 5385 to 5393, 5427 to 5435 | 0.84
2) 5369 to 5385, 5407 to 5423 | 1.00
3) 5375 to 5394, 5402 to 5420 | 0.87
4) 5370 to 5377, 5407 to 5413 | 0.88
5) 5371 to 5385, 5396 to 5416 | 0.88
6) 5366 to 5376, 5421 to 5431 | 1.13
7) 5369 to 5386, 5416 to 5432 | 1.04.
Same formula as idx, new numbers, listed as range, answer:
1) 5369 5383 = 3.06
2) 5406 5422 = 2.98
